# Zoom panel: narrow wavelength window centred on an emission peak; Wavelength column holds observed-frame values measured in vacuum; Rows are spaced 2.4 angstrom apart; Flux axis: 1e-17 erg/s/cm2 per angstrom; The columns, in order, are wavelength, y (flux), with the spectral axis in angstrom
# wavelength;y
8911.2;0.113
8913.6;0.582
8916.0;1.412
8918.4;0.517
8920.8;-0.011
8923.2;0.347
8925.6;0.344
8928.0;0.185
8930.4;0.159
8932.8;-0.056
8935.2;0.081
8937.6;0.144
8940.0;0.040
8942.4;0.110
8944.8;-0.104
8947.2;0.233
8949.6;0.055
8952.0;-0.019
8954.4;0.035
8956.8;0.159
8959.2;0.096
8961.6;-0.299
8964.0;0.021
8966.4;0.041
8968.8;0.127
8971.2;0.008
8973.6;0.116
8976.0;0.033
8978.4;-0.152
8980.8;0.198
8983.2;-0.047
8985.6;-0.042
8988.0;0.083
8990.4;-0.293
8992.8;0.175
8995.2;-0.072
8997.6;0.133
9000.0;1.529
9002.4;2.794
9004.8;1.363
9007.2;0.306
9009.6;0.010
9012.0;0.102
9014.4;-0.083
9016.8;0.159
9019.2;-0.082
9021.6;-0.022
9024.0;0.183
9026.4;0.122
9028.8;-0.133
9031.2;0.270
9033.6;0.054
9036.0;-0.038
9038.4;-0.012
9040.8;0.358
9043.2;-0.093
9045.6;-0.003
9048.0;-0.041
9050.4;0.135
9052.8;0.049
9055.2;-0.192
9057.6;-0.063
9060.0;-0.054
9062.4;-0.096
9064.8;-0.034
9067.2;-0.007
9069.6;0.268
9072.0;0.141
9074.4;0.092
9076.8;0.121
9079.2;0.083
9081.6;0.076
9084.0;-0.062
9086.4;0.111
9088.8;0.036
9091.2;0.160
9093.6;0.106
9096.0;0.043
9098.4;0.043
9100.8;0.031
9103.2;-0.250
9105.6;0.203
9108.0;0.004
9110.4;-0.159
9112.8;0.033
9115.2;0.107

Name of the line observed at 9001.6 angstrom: [O III] 5007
